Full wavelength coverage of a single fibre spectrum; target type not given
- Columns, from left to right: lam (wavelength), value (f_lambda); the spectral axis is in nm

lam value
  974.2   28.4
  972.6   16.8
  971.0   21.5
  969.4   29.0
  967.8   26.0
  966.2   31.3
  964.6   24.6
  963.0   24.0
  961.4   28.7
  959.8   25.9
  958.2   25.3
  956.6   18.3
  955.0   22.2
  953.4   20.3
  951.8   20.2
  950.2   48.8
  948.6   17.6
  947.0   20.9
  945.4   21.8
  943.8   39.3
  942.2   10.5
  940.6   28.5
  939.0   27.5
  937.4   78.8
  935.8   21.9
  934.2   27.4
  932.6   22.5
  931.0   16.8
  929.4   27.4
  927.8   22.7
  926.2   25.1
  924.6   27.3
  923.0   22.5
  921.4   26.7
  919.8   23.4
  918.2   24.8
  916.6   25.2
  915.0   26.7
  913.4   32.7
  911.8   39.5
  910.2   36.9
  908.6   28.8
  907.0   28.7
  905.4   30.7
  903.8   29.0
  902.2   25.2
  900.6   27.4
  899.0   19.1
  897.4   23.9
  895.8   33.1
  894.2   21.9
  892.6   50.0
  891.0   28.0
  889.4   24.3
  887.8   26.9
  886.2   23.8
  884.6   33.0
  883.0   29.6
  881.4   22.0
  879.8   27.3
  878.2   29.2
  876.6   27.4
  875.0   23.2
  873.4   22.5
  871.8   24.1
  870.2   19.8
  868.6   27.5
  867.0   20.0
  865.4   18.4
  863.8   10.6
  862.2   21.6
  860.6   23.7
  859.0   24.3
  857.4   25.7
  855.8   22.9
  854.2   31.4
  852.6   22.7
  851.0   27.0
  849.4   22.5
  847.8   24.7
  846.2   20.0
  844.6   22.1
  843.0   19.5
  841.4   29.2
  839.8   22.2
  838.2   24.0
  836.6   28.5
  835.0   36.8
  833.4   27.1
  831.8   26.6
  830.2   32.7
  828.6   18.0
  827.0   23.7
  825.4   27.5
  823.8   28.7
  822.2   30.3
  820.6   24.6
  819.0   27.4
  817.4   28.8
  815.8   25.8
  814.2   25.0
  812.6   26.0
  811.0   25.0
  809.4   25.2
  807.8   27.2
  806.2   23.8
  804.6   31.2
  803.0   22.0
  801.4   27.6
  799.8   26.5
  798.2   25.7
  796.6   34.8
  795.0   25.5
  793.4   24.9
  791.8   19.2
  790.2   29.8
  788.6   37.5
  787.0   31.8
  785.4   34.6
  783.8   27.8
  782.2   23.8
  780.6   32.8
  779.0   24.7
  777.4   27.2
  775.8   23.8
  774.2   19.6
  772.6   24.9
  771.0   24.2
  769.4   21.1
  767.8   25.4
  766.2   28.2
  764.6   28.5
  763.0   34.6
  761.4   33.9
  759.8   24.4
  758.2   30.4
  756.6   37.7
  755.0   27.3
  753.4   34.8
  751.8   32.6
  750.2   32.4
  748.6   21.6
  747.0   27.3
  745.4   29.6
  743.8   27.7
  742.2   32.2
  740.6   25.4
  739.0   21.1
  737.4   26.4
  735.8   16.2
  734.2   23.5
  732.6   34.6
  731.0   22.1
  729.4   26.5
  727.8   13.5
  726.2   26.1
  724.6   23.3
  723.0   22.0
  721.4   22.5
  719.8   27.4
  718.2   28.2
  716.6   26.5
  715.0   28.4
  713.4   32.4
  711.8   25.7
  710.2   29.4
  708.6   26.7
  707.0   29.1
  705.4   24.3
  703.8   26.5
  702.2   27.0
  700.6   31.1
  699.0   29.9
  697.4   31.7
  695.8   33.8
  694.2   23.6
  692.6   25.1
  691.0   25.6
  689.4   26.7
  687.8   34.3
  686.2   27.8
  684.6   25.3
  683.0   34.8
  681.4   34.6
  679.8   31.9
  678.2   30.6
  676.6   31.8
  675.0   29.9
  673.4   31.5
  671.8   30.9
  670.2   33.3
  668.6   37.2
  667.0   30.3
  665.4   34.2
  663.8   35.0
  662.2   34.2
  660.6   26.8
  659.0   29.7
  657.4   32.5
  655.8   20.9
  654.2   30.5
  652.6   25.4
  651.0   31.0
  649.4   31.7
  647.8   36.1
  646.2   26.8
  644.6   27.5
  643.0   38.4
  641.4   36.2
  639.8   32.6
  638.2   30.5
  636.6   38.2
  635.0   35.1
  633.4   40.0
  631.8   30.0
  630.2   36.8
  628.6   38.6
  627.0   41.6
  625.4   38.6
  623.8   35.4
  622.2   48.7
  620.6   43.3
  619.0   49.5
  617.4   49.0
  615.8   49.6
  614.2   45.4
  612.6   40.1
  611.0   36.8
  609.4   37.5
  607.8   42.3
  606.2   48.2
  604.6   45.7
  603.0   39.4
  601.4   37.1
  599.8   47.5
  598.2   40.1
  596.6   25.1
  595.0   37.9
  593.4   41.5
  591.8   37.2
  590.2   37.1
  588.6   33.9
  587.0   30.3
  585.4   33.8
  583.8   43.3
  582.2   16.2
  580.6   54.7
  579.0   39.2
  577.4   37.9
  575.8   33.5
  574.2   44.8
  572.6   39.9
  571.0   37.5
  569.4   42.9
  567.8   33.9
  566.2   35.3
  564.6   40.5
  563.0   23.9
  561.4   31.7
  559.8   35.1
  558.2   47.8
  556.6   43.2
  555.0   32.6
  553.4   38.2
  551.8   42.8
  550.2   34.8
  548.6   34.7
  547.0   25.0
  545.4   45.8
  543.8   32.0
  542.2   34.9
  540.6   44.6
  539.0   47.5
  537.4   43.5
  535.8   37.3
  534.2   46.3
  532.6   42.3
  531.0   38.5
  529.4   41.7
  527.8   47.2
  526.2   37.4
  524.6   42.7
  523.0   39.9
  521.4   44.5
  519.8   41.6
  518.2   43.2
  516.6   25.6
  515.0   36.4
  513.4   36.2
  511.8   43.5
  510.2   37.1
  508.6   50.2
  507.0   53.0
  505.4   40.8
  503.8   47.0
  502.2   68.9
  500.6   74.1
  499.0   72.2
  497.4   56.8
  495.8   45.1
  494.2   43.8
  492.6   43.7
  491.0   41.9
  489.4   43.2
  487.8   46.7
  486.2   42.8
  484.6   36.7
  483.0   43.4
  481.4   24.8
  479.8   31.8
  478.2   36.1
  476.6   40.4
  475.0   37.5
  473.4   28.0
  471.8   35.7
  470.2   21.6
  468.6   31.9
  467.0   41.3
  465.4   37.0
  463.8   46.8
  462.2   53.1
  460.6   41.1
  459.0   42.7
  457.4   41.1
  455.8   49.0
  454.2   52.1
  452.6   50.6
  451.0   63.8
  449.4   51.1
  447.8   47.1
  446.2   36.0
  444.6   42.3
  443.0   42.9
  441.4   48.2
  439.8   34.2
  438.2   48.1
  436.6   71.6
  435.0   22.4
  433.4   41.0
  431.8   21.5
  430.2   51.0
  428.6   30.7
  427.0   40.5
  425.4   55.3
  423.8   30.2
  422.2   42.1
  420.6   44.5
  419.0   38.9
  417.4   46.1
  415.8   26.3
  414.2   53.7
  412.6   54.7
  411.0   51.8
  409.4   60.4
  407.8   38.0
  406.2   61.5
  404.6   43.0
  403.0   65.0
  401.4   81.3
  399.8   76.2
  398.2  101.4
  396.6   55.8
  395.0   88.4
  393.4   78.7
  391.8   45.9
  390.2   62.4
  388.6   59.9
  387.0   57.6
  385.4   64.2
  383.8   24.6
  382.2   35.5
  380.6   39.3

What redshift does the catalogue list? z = 2.24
